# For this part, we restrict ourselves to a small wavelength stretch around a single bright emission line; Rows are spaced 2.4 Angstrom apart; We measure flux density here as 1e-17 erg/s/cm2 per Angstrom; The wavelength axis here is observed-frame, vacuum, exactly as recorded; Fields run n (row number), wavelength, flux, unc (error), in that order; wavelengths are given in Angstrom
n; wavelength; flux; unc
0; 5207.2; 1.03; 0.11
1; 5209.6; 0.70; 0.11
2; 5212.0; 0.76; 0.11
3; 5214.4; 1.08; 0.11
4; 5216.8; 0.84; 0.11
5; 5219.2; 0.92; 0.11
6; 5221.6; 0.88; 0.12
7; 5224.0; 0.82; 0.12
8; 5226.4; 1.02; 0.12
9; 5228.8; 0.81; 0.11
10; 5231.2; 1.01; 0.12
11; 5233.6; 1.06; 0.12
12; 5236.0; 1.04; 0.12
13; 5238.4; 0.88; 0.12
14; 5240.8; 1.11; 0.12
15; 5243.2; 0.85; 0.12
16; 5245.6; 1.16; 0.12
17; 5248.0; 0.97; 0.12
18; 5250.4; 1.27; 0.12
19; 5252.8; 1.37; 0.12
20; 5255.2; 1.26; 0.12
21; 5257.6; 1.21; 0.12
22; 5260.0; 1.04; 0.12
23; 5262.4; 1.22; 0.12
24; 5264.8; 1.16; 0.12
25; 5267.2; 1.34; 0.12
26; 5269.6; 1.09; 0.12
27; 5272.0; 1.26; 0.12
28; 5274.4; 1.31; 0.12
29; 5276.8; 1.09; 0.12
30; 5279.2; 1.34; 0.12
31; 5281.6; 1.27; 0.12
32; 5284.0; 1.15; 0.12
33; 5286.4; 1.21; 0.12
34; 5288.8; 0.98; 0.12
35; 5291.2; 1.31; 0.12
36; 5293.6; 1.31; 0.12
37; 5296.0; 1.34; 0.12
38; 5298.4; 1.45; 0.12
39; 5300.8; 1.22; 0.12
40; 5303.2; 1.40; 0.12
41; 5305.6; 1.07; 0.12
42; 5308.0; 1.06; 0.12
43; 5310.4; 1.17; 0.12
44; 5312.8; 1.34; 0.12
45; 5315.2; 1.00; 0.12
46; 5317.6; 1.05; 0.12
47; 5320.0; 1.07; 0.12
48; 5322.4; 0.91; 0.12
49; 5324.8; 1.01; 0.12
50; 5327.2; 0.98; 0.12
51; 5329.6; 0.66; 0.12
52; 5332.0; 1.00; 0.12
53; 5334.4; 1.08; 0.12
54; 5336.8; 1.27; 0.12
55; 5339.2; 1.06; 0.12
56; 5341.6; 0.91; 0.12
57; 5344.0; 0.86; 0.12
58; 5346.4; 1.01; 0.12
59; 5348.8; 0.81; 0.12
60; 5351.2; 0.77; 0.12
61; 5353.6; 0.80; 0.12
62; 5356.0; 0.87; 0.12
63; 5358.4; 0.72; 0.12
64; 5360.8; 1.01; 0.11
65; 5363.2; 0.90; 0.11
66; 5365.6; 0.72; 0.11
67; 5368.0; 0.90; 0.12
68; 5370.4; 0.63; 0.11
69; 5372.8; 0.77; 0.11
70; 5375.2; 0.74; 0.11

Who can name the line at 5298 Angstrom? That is C IV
